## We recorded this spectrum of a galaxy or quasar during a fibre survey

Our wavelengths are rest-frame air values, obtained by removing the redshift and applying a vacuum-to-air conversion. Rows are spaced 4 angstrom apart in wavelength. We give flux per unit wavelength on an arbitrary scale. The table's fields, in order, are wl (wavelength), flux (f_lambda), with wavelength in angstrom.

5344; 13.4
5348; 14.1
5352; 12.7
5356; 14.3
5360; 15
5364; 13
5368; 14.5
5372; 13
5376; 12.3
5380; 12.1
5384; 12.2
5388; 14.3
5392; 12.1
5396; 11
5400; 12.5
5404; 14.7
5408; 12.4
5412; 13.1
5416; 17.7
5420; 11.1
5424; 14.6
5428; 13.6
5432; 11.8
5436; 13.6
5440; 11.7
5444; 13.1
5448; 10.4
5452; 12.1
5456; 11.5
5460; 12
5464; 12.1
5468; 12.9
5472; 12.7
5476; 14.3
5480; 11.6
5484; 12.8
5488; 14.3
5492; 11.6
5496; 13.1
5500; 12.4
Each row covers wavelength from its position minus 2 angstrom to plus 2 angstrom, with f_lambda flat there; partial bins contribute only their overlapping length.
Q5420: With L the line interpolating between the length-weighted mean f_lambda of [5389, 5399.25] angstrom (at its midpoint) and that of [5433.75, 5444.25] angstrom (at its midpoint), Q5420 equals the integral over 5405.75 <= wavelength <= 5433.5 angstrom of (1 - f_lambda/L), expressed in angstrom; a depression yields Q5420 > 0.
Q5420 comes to -2.54 angstrom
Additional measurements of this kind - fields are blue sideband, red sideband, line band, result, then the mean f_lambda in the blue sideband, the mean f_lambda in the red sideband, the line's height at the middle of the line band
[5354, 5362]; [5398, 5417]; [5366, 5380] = 1.28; 14.7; 13.9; 14.4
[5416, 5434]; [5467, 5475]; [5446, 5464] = 2.10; 13.3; 13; 13.1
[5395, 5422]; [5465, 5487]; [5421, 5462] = 2.17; 13.3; 12.9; 13.1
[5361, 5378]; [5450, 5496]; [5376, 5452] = 0.77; 13.3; 12.6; 13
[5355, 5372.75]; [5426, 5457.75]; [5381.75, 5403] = 1.33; 14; 12.2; 13.4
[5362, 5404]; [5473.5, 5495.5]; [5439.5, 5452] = 1.05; 12.8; 12.9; 12.9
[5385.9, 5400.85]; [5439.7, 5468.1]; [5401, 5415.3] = -1.61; 12.5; 11.9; 12.3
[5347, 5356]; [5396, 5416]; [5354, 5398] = 1.31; 13.5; 13.4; 13.5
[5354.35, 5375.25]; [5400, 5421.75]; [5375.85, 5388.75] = 1.09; 13.9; 13.7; 13.8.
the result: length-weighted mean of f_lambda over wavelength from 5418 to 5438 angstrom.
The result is 12.9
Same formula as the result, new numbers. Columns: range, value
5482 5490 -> 13.6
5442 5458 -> 11.8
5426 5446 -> 12.8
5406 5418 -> 14.4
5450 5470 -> 12.1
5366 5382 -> 13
